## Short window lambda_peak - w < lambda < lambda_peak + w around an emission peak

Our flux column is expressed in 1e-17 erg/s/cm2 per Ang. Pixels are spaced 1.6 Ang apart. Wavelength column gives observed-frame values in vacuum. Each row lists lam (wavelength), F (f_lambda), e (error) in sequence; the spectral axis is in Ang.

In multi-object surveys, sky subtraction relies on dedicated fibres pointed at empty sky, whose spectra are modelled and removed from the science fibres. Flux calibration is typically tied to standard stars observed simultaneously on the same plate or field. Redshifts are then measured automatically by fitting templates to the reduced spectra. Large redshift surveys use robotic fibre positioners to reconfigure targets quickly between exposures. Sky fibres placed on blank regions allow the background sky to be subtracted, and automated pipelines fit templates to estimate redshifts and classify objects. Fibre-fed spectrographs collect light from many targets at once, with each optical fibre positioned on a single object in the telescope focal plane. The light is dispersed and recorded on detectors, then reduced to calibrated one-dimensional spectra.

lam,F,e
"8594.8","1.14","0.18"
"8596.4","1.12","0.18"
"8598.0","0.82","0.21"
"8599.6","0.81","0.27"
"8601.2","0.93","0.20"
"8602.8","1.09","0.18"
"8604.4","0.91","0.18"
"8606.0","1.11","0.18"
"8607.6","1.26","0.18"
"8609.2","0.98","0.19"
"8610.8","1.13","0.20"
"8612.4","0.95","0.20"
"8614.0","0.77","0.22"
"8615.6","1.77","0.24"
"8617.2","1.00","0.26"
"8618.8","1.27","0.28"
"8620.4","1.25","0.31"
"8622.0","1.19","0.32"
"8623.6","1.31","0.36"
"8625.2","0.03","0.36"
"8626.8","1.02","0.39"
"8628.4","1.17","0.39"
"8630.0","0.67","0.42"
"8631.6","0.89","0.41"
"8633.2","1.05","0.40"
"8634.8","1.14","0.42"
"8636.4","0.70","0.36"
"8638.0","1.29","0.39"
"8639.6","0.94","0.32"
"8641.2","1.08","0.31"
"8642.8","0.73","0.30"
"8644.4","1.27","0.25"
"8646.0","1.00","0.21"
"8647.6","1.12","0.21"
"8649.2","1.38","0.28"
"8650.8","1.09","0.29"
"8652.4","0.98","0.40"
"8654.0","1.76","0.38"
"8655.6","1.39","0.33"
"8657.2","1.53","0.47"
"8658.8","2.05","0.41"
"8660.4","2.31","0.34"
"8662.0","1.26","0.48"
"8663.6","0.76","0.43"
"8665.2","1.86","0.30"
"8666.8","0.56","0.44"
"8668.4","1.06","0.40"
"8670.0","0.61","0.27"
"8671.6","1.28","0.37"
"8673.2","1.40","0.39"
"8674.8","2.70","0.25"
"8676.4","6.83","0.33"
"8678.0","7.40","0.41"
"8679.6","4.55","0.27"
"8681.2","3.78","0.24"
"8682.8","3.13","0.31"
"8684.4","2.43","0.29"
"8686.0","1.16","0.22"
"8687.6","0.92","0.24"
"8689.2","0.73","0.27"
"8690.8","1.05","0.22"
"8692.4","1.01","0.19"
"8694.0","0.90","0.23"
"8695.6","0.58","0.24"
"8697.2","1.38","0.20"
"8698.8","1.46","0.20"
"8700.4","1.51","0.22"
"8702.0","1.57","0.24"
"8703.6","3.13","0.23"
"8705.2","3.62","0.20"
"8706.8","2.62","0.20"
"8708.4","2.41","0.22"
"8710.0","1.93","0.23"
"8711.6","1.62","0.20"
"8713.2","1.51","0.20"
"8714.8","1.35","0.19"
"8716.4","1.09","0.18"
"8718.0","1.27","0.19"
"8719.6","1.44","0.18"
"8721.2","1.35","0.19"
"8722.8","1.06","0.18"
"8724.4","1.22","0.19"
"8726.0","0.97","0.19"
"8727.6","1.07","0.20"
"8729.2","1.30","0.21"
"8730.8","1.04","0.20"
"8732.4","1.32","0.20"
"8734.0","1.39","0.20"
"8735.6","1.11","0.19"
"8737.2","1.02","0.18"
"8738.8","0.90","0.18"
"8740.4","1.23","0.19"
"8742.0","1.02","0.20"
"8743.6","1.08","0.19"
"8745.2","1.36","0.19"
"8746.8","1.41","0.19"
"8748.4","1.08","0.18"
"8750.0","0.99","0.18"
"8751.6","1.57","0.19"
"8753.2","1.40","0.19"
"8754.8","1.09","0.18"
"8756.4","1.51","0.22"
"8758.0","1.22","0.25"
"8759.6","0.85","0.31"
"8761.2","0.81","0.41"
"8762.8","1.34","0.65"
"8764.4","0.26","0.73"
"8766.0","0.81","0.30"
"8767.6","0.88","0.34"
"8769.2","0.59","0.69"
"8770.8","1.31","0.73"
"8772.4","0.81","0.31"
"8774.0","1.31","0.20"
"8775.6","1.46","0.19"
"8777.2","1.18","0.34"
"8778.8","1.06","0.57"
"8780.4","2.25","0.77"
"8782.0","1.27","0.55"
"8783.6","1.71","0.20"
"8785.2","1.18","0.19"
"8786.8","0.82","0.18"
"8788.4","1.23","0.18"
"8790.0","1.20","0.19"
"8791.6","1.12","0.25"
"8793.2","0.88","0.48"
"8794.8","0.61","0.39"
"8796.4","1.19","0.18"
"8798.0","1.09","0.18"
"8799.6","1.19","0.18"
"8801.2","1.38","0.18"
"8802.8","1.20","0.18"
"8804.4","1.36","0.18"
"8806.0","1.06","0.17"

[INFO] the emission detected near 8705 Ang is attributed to [N II]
